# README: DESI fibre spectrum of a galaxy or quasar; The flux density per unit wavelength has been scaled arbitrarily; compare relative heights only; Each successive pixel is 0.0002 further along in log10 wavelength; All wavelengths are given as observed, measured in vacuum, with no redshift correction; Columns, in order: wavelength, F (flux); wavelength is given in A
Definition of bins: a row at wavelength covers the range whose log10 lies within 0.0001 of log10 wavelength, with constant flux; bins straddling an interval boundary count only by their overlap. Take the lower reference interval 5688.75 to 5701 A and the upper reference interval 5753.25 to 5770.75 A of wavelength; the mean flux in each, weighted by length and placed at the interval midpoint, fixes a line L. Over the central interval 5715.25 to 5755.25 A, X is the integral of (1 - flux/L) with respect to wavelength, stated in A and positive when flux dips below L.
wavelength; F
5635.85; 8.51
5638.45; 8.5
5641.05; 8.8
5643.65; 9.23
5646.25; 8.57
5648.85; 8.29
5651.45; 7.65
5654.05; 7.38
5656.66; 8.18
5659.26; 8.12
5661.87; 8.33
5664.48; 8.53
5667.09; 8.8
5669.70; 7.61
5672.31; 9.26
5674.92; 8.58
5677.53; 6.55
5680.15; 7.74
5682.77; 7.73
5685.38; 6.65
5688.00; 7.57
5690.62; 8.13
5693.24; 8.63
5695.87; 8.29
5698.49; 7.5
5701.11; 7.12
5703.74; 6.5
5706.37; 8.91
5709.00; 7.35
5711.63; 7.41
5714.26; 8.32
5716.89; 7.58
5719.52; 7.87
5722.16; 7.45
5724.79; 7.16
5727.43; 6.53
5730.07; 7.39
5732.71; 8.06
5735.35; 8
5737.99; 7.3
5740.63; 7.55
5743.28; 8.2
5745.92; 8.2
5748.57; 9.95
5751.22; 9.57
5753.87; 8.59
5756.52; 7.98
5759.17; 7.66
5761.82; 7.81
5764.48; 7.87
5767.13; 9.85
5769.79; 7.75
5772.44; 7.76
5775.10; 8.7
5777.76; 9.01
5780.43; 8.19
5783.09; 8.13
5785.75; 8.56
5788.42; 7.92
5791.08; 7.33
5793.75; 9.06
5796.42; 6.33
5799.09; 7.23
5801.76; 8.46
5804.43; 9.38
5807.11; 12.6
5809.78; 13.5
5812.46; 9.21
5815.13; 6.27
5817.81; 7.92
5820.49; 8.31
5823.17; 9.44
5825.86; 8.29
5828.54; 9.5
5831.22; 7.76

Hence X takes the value 0.8 A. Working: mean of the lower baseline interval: 8.01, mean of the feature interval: 7.96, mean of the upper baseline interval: 8.21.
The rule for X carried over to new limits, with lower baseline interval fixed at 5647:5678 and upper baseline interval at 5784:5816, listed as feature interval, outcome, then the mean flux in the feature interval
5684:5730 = 4.4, 7.58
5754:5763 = 0.8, 7.92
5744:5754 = -0.6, 9.08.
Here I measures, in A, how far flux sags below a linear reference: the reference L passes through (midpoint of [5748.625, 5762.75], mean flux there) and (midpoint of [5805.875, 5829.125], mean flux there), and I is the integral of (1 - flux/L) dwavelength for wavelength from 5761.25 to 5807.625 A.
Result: 2.8 A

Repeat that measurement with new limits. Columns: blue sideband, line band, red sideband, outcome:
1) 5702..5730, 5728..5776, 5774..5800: -2.6 A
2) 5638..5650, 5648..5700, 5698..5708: 0.7 A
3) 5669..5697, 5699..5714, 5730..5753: 1.0 A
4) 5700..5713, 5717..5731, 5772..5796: 0.6 A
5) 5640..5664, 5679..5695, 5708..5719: 0.4 A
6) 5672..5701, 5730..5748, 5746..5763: 1.0 A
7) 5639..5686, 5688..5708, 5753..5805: 0.7 A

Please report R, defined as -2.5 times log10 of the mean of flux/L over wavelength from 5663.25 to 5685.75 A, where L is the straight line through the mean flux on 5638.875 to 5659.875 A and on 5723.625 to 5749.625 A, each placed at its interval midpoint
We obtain 0.022 mag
